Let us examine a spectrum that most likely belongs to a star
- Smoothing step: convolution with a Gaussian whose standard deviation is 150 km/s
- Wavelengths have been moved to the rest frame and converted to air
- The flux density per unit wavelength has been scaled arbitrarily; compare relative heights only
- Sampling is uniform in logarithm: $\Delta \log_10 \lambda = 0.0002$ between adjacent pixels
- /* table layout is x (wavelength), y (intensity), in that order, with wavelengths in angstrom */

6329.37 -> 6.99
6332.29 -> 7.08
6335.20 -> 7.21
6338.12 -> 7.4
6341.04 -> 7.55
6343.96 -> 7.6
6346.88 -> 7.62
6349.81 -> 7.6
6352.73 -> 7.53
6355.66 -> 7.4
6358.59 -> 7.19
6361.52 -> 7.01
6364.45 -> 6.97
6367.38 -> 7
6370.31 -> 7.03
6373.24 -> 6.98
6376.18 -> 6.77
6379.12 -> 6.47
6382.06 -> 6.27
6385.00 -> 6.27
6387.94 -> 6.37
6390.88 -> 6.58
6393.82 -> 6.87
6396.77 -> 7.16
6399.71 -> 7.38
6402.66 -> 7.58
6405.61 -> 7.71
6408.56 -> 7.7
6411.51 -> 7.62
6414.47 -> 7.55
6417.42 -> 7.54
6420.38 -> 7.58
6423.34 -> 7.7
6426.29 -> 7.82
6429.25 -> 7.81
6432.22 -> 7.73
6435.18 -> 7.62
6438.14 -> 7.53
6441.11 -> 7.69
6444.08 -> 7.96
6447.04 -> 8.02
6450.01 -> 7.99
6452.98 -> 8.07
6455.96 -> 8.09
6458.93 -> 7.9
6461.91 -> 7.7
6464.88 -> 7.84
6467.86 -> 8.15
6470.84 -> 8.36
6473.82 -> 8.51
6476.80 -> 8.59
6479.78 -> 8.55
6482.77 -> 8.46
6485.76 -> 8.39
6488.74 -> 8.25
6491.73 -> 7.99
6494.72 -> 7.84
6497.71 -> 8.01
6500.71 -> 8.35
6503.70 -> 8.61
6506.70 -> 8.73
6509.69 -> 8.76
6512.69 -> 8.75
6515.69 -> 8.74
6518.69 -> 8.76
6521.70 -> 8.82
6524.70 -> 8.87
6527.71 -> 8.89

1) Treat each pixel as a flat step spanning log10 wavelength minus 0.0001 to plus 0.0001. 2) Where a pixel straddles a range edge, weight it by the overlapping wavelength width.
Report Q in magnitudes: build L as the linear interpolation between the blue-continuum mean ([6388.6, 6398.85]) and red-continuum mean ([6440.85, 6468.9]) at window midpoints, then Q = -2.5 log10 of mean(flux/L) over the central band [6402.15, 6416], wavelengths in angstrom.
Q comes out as -0.07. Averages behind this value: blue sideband 6.87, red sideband 7.95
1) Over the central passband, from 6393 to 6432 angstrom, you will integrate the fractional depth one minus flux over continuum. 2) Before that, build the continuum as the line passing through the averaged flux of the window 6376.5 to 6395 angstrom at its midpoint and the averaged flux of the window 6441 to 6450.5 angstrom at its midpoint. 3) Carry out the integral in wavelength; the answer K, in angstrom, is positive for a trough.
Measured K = -2.3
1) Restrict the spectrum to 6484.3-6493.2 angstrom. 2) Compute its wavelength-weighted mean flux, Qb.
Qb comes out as 8.22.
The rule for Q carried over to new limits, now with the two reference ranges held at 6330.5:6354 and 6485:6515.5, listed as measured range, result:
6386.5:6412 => 0.08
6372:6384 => 0.16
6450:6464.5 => 0.03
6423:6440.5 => 0.04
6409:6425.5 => 0.04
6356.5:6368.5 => 0.07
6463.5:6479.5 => -0.01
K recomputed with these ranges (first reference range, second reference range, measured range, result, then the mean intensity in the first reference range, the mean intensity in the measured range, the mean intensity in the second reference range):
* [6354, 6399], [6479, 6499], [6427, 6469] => -0.9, 6.84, 7.86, 8.2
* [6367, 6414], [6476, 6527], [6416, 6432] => -0.5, 7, 7.69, 8.5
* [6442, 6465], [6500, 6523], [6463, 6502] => 0.3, 7.95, 8.25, 8.7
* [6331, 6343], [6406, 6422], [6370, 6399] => 3.2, 7.33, 6.68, 7.6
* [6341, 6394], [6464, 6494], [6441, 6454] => -0.1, 6.99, 7.97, 8.31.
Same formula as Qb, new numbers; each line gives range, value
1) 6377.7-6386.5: 6.34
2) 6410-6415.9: 7.58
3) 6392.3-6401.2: 7.14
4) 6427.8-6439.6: 7.67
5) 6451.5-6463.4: 7.94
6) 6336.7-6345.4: 7.52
